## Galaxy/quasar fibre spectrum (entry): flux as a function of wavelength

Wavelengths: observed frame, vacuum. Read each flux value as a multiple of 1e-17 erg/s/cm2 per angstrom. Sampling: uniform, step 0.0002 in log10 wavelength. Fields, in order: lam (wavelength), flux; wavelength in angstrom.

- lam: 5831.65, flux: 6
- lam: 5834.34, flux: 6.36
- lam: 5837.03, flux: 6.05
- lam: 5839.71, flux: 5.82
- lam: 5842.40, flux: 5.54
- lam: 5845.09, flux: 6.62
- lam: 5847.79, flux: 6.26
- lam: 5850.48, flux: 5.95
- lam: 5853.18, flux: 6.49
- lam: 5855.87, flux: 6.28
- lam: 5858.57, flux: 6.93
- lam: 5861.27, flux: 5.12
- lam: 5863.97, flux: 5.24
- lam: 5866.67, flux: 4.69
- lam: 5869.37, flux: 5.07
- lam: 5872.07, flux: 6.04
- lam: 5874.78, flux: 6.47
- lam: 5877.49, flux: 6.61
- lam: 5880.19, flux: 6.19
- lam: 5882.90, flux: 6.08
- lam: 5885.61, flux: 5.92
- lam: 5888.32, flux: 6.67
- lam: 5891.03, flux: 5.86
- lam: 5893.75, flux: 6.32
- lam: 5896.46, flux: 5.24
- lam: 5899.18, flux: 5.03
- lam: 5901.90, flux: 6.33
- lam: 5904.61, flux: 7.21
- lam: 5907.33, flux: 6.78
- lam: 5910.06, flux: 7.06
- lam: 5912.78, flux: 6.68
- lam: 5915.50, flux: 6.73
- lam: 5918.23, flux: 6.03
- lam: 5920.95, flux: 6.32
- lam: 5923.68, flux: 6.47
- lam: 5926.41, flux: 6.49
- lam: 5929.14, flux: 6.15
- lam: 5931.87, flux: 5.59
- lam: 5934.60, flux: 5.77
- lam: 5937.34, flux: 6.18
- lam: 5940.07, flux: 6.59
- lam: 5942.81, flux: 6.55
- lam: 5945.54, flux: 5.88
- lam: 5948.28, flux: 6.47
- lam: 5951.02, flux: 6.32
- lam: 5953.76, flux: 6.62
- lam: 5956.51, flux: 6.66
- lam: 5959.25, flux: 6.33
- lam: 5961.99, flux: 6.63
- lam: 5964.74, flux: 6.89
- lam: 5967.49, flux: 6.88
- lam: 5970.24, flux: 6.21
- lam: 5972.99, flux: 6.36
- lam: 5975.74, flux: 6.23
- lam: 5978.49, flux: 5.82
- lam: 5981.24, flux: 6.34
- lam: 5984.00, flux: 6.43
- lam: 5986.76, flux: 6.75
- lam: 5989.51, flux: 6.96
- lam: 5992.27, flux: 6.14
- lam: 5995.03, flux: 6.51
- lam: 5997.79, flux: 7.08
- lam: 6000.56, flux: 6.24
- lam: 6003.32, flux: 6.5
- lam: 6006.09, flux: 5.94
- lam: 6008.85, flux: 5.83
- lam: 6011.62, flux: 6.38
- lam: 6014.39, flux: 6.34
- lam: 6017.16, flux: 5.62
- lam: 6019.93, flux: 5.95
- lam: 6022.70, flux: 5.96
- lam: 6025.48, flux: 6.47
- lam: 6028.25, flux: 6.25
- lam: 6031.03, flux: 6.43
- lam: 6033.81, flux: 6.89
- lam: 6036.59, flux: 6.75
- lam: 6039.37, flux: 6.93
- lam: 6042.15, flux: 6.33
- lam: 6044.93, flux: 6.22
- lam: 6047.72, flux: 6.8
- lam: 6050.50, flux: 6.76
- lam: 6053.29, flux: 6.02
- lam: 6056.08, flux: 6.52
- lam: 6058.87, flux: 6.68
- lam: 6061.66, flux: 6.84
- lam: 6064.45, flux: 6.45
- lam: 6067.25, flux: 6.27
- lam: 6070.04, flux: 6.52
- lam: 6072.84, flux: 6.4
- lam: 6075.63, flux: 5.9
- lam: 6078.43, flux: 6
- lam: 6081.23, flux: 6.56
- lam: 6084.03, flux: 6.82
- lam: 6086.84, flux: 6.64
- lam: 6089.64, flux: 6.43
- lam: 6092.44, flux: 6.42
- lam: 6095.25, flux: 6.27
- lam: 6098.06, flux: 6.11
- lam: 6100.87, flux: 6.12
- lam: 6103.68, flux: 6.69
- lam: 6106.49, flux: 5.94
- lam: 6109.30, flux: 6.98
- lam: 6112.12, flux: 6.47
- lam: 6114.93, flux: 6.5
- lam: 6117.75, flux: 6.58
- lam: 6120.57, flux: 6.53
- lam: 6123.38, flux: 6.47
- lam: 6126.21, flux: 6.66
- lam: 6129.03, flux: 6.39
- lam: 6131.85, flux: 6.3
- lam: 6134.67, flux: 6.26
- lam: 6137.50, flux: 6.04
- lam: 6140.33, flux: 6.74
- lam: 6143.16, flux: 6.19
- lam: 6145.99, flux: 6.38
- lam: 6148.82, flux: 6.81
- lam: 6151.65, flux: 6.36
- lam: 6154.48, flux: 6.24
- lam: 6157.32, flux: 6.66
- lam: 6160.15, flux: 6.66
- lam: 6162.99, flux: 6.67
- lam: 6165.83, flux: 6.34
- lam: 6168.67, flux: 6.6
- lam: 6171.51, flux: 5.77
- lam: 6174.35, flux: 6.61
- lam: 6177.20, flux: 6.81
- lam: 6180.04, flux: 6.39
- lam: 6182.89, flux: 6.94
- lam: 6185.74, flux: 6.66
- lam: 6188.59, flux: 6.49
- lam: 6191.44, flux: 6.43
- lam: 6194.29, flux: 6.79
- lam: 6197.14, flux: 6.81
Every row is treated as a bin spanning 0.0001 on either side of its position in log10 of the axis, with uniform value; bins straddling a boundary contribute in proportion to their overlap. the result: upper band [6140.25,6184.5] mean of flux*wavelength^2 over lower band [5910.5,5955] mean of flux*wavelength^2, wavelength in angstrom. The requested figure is 1.11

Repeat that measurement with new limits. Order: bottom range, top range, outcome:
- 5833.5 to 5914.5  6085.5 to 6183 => 1.15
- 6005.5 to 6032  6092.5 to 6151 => 1.09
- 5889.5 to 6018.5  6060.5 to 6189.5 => 1.08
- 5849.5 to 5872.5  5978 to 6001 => 1.18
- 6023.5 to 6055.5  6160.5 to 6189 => 1.05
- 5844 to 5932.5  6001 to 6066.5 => 1.09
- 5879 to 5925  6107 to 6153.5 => 1.11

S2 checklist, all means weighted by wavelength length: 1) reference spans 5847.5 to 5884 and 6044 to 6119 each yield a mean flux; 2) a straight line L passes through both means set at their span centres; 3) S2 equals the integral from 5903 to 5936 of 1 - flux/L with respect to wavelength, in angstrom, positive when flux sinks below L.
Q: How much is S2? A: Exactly -2.00 angstrom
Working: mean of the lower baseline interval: 5.95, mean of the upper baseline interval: 6.44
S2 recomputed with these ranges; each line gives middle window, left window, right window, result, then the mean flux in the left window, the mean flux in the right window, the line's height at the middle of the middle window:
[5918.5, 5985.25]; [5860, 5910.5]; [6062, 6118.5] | -2.36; 5.98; 6.41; 6.12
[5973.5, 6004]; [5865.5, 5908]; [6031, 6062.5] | -0.28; 6.03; 6.6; 6.39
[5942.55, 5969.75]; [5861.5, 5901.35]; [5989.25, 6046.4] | -1.80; 5.81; 6.36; 6.11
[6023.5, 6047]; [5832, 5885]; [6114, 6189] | -0.90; 5.99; 6.48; 6.29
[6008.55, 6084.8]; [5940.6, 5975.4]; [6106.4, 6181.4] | 0.93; 6.48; 6.47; 6.47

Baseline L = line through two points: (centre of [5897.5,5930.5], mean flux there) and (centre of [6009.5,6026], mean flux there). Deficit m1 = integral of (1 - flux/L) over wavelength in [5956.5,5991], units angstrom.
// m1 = -1.4 angstrom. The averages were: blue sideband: 6.43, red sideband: 6.09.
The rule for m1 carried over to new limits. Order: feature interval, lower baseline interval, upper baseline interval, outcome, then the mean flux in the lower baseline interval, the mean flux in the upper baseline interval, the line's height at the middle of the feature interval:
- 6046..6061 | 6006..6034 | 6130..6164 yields -0.77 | 6.17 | 6.44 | 6.24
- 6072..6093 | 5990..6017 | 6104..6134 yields 0.12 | 6.32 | 6.49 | 6.43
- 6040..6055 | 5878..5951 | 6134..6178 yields -0.22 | 6.26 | 6.44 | 6.36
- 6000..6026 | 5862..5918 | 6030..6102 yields 1.01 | 6.1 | 6.47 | 6.36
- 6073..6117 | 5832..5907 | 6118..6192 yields -0.06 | 6.03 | 6.48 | 6.38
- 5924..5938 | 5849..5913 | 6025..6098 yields 0.30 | 6.08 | 6.48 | 6.19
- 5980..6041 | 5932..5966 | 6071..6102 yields -0.34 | 6.38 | 6.34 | 6.36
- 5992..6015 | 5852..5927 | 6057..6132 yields -0.08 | 6.15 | 6.45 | 6.32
